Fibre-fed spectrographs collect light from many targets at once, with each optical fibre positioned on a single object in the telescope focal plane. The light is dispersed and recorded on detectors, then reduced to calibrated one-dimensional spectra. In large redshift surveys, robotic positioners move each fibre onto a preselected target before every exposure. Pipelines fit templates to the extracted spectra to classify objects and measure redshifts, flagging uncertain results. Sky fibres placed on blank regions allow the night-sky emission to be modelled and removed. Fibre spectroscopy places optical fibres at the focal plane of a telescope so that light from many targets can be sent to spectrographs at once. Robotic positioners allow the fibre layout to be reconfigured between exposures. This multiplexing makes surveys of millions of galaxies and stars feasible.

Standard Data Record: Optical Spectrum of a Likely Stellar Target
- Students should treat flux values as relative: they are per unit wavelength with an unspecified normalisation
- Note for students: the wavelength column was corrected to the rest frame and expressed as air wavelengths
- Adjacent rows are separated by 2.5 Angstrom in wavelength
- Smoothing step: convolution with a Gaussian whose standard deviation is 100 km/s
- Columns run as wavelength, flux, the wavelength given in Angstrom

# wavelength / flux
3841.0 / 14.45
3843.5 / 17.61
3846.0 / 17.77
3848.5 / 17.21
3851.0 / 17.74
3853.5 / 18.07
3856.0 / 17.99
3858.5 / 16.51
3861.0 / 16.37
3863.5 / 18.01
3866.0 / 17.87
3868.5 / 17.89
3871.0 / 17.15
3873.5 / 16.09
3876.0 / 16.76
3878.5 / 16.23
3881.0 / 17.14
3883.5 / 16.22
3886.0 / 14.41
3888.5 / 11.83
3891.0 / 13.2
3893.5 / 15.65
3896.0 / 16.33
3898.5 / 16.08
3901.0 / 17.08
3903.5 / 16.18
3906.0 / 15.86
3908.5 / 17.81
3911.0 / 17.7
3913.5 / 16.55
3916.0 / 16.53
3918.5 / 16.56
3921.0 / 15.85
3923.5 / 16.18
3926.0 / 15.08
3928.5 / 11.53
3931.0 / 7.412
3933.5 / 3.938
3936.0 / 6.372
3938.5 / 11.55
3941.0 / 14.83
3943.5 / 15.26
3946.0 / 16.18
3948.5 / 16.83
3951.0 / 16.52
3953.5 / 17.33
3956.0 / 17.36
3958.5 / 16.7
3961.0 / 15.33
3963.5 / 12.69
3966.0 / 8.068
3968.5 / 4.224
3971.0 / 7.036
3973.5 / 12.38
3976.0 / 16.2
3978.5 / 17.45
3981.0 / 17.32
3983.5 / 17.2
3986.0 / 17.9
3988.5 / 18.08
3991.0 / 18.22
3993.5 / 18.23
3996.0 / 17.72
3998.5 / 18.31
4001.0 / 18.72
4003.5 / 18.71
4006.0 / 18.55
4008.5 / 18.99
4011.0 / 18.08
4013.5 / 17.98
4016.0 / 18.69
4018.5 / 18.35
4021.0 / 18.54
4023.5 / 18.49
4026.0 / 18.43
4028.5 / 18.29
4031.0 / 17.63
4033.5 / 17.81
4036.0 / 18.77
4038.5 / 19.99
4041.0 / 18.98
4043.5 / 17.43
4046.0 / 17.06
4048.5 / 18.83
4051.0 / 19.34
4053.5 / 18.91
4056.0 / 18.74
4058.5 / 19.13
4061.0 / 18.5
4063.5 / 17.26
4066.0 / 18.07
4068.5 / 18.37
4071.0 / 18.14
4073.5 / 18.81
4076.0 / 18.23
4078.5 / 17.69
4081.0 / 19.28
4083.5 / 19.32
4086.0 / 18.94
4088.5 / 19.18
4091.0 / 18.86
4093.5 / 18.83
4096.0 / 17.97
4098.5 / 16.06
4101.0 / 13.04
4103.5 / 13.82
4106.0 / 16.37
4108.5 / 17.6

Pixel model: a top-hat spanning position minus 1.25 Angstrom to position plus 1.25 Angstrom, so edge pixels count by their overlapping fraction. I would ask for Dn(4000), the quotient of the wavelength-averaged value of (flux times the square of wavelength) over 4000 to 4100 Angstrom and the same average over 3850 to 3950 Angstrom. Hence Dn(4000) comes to 1.30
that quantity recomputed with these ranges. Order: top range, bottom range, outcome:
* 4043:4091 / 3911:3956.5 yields 1.41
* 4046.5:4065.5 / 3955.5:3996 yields 1.32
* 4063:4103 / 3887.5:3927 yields 1.23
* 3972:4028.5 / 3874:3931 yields 1.20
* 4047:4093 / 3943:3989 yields 1.34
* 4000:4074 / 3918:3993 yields 1.38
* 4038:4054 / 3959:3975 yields 1.86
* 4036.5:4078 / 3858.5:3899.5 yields 1.26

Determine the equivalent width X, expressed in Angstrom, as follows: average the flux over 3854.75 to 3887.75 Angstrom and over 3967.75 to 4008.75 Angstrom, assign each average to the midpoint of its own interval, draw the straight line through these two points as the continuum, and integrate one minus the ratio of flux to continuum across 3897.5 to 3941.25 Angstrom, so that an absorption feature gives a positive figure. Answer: 6.7 Angstrom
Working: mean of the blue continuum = 16.7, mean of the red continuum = 16.3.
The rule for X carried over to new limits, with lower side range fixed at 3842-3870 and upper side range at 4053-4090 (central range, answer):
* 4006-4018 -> -0.1 Angstrom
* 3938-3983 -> 9.6 Angstrom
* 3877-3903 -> 3.3 Angstrom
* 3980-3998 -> 0.3 Angstrom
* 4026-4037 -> 0.1 Angstrom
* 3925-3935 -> 4.8 Angstrom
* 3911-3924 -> 1.0 Angstrom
